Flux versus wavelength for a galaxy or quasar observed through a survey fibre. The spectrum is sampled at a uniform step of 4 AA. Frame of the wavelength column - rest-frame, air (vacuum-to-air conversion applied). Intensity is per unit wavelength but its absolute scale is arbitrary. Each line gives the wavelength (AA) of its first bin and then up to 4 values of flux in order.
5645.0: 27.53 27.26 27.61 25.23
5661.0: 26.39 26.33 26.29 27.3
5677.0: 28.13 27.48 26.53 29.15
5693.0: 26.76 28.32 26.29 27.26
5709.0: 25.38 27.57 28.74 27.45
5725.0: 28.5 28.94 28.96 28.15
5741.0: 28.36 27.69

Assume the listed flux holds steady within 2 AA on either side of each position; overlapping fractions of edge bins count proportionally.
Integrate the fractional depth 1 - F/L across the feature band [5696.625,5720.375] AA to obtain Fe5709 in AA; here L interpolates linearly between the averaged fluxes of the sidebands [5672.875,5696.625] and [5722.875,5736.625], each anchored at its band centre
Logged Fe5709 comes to 0.8 AA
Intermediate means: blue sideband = 27.6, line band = 27.2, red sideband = 28.7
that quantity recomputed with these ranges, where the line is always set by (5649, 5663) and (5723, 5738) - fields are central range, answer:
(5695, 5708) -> 0.3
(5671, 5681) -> -0.2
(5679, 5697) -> -0.1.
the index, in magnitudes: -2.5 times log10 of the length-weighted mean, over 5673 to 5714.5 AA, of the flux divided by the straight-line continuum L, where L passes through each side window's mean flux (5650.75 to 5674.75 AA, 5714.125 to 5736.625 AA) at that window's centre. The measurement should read 0.01 mag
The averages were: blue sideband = 26.5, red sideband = 28.5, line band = 27.3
